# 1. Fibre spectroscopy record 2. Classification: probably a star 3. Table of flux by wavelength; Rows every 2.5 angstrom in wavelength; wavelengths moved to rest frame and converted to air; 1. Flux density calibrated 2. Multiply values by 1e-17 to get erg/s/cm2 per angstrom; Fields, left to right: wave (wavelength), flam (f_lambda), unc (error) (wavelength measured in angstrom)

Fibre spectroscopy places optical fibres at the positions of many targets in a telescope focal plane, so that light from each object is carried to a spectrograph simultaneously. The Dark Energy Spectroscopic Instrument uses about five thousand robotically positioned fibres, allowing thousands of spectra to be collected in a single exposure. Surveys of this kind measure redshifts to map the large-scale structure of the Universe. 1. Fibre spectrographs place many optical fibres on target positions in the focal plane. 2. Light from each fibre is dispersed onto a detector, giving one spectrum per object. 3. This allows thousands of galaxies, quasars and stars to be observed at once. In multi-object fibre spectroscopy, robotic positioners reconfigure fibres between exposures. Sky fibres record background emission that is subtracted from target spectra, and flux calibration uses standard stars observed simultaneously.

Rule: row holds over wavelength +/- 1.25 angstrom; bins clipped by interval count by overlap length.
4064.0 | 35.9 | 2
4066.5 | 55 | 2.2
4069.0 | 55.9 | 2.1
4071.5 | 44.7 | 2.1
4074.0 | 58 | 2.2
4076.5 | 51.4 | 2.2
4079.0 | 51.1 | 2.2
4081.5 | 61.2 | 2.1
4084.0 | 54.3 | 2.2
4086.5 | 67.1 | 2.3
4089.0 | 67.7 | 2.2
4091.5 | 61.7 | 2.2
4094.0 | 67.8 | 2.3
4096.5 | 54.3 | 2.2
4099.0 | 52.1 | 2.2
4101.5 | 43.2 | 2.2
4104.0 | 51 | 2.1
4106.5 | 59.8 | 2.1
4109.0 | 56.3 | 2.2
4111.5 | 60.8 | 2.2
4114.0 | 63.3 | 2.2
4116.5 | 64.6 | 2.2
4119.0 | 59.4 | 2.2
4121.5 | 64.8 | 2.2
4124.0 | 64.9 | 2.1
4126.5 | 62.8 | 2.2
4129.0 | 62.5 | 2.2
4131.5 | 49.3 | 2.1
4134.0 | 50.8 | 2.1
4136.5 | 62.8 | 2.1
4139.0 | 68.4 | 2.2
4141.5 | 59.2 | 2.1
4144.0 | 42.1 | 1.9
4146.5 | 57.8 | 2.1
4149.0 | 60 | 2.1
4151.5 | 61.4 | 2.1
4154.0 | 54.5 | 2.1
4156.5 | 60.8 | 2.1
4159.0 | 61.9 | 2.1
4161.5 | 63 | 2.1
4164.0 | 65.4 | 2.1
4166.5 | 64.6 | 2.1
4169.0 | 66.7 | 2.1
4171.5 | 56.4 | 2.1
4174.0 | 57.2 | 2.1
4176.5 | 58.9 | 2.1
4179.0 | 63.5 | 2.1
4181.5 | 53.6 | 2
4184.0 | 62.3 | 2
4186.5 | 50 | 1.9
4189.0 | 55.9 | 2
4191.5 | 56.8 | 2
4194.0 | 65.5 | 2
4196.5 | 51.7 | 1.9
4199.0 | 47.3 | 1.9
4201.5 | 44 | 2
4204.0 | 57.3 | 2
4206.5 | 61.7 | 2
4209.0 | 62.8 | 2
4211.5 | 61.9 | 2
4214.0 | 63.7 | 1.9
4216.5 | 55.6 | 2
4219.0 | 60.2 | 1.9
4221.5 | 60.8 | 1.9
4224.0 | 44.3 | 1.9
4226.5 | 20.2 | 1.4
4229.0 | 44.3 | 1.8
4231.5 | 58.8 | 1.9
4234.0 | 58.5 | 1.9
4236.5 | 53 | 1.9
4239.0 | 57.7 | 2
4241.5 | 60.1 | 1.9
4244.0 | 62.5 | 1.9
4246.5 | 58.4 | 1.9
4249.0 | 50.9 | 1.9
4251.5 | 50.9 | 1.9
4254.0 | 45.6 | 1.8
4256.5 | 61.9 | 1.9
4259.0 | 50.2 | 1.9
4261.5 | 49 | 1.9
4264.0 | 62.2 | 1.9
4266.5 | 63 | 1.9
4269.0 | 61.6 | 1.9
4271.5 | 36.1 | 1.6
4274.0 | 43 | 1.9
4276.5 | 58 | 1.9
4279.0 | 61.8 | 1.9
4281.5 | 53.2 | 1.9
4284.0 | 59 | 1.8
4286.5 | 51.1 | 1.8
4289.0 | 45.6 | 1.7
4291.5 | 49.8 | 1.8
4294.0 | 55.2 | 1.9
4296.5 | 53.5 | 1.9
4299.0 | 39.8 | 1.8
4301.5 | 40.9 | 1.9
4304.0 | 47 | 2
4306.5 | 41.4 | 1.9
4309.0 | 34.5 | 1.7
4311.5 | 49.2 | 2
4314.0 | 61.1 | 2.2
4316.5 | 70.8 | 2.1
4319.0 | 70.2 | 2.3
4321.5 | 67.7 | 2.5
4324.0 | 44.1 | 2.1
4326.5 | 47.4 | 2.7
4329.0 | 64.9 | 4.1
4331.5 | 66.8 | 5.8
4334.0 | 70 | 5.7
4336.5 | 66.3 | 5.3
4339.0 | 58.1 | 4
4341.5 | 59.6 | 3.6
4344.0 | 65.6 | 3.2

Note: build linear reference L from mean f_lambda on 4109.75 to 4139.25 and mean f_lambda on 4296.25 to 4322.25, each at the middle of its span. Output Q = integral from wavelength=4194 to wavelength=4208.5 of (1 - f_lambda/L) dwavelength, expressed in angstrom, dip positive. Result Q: 0.8 angstrom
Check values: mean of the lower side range 60.9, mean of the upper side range 52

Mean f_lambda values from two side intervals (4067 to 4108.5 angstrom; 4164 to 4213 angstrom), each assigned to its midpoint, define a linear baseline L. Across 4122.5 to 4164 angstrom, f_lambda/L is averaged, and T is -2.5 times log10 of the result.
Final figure -0.03 mag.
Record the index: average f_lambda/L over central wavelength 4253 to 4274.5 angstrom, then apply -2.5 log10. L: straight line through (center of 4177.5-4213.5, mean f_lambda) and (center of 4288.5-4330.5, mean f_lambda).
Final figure 0.02 mag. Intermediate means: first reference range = 56.9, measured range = 52.9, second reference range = 52.1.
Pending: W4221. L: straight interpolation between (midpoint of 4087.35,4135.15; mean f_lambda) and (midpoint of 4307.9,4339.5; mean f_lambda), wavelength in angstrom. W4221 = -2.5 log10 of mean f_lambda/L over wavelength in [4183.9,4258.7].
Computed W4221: 0.09 mag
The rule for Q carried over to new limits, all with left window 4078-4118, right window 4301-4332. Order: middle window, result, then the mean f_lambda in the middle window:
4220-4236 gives 2.22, 48.3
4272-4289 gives 0.66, 52.9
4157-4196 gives -1.99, 60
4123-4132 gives -0.41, 60.6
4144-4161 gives -0.23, 58.3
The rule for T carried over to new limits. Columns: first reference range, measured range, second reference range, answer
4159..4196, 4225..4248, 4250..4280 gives 0.06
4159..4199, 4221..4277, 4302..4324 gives 0.08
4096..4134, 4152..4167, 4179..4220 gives -0.08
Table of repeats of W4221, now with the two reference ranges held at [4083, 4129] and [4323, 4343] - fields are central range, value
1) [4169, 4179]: 0.01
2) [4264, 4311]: 0.20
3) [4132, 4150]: 0.05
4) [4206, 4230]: 0.12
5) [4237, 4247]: 0.01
